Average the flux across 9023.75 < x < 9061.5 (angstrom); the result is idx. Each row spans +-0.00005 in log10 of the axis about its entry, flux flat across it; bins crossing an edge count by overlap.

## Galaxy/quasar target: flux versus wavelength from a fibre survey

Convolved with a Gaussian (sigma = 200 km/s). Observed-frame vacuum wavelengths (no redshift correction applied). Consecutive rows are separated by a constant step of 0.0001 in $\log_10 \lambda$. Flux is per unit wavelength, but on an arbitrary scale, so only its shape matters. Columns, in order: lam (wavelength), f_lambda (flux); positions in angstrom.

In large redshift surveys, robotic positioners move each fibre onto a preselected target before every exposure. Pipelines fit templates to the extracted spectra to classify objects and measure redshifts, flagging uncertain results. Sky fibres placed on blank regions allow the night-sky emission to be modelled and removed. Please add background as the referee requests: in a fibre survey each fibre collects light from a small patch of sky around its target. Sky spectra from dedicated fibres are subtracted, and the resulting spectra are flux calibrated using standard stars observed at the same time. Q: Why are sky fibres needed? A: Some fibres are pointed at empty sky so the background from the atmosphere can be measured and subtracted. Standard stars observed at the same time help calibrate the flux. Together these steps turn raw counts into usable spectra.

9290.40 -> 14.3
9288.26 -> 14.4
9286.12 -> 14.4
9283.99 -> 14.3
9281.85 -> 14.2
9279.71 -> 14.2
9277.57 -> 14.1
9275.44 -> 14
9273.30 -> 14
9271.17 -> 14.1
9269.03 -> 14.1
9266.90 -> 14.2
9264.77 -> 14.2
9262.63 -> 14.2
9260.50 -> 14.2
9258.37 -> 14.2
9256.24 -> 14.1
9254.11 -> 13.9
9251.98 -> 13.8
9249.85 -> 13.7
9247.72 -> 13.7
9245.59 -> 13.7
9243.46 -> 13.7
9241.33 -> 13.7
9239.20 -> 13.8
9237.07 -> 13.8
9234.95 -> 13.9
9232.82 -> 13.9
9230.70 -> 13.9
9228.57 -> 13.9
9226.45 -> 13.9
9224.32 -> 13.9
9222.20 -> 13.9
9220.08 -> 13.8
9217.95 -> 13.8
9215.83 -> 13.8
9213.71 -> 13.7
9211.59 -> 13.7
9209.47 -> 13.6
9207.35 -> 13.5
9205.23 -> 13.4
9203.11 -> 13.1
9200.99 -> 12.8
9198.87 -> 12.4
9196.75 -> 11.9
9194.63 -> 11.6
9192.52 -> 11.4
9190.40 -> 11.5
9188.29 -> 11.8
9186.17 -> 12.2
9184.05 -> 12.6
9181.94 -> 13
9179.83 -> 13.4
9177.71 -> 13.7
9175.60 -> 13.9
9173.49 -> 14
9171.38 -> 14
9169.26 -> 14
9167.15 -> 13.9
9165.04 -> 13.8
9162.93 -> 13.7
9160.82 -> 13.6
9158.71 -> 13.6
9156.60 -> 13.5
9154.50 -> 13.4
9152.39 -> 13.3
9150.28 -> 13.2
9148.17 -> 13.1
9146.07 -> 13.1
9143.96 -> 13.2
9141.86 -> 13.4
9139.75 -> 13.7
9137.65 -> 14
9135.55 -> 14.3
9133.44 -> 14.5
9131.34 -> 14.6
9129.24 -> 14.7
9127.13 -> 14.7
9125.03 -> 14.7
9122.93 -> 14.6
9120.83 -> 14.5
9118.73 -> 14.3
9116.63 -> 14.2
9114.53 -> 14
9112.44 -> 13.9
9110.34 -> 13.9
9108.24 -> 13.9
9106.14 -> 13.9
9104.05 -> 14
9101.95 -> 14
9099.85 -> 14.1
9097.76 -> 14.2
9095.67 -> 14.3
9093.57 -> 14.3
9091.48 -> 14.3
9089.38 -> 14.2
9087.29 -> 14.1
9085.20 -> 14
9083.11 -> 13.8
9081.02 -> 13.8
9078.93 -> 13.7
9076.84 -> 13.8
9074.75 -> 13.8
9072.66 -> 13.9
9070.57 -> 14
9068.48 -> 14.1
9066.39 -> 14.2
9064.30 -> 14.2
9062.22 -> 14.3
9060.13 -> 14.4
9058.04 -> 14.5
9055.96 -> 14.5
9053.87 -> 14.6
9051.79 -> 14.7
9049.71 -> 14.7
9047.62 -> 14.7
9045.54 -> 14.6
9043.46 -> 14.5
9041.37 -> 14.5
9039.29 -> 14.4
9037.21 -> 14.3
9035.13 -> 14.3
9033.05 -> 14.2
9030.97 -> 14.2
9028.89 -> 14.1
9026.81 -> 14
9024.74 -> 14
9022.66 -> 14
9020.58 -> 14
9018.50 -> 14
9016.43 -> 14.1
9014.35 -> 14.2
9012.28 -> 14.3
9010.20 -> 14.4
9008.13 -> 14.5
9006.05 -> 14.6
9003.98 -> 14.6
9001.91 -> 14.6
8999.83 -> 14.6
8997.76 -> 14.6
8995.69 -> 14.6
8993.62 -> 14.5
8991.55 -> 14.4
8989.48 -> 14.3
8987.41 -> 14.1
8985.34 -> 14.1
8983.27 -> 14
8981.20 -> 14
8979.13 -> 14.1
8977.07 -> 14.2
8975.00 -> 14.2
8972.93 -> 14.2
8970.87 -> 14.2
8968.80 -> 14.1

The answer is 14.4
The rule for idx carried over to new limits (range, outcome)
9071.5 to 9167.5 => 13.9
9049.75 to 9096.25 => 14.2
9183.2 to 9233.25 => 13.1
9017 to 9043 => 14.2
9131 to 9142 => 14.1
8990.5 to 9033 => 14.3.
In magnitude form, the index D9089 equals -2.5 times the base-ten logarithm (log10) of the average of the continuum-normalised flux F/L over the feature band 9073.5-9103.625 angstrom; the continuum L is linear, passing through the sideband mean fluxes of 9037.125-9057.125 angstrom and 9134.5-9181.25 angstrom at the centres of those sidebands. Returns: 0.01 mag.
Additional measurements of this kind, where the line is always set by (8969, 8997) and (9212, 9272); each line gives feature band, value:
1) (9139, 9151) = 0.06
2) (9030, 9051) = -0.02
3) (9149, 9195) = 0.07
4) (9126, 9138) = -0.03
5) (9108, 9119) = 0.00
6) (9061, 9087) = 0.01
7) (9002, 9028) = 0.00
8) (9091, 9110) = 0.00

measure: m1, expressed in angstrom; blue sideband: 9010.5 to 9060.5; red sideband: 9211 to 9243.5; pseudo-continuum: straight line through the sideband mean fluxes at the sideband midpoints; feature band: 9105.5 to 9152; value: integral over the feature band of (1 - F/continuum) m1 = 0.24 angstrom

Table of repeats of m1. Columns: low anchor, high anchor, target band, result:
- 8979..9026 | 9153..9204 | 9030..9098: -1.9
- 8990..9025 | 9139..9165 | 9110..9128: -0.9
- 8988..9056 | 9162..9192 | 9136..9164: -0.1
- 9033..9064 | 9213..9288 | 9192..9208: 1.8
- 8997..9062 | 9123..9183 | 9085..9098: -0.1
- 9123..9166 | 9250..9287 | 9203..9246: 0.8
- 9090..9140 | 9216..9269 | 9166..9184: 0.5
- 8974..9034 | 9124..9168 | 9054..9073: -0.3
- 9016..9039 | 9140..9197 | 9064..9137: -3.0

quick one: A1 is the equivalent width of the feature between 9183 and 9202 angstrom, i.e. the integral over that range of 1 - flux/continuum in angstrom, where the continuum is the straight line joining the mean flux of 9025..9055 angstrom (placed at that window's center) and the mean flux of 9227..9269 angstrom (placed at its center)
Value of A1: 2.8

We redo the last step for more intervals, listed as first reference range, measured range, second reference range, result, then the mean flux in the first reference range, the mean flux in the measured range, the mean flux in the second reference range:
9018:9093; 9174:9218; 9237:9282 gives 3.64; 14.2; 12.9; 14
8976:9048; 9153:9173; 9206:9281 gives 0.46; 14.3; 13.7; 13.9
